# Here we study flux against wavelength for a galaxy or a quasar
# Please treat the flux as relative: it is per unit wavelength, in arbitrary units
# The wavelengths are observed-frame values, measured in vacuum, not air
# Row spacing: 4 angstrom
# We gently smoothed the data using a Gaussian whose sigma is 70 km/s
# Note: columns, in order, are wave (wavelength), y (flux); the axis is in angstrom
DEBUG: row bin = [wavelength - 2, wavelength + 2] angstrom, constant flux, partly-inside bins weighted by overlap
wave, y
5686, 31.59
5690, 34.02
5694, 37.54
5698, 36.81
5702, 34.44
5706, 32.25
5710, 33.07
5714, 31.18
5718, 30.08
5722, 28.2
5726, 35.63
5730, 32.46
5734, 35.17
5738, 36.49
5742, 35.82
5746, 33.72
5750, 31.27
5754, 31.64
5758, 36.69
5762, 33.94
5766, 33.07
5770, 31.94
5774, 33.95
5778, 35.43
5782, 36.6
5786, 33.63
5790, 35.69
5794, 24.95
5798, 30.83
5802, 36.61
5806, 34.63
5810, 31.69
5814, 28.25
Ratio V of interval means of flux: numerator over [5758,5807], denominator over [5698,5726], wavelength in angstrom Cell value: 1.04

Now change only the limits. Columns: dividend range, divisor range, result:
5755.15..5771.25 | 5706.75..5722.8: 1.10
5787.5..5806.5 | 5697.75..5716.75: 0.98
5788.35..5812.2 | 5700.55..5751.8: 0.98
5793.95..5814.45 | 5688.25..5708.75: 0.91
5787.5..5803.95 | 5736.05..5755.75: 0.95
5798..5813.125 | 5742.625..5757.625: 1.01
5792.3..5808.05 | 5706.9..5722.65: 1.03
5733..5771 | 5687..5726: 1.03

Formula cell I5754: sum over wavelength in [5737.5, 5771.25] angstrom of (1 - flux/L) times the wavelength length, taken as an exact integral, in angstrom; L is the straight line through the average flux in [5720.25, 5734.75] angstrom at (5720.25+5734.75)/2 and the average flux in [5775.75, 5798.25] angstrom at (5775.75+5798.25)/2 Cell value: -0.92 angstrom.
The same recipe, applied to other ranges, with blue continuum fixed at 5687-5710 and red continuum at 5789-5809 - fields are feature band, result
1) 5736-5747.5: -0.6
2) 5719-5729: 0.7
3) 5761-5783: -0.7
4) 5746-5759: 0.2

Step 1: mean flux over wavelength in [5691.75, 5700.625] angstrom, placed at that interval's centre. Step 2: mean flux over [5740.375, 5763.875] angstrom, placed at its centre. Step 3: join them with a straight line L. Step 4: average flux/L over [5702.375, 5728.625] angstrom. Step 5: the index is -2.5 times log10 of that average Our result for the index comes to 0.13 mag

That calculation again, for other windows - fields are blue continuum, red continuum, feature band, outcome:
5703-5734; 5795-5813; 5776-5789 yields -0.087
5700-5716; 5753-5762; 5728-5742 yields -0.039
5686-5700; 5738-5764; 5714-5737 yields 0.074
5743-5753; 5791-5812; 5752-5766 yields -0.045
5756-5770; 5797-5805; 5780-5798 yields 0.055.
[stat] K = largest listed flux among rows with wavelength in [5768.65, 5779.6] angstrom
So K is 35.43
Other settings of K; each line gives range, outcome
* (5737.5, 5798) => 36.69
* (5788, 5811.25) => 36.61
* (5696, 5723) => 36.81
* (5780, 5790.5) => 36.6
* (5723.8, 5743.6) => 36.49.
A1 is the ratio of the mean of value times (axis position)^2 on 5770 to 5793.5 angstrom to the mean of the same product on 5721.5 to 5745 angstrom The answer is 1.01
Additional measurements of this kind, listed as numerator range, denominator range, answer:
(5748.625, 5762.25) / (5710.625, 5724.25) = 1.12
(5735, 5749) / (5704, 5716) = 1.10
